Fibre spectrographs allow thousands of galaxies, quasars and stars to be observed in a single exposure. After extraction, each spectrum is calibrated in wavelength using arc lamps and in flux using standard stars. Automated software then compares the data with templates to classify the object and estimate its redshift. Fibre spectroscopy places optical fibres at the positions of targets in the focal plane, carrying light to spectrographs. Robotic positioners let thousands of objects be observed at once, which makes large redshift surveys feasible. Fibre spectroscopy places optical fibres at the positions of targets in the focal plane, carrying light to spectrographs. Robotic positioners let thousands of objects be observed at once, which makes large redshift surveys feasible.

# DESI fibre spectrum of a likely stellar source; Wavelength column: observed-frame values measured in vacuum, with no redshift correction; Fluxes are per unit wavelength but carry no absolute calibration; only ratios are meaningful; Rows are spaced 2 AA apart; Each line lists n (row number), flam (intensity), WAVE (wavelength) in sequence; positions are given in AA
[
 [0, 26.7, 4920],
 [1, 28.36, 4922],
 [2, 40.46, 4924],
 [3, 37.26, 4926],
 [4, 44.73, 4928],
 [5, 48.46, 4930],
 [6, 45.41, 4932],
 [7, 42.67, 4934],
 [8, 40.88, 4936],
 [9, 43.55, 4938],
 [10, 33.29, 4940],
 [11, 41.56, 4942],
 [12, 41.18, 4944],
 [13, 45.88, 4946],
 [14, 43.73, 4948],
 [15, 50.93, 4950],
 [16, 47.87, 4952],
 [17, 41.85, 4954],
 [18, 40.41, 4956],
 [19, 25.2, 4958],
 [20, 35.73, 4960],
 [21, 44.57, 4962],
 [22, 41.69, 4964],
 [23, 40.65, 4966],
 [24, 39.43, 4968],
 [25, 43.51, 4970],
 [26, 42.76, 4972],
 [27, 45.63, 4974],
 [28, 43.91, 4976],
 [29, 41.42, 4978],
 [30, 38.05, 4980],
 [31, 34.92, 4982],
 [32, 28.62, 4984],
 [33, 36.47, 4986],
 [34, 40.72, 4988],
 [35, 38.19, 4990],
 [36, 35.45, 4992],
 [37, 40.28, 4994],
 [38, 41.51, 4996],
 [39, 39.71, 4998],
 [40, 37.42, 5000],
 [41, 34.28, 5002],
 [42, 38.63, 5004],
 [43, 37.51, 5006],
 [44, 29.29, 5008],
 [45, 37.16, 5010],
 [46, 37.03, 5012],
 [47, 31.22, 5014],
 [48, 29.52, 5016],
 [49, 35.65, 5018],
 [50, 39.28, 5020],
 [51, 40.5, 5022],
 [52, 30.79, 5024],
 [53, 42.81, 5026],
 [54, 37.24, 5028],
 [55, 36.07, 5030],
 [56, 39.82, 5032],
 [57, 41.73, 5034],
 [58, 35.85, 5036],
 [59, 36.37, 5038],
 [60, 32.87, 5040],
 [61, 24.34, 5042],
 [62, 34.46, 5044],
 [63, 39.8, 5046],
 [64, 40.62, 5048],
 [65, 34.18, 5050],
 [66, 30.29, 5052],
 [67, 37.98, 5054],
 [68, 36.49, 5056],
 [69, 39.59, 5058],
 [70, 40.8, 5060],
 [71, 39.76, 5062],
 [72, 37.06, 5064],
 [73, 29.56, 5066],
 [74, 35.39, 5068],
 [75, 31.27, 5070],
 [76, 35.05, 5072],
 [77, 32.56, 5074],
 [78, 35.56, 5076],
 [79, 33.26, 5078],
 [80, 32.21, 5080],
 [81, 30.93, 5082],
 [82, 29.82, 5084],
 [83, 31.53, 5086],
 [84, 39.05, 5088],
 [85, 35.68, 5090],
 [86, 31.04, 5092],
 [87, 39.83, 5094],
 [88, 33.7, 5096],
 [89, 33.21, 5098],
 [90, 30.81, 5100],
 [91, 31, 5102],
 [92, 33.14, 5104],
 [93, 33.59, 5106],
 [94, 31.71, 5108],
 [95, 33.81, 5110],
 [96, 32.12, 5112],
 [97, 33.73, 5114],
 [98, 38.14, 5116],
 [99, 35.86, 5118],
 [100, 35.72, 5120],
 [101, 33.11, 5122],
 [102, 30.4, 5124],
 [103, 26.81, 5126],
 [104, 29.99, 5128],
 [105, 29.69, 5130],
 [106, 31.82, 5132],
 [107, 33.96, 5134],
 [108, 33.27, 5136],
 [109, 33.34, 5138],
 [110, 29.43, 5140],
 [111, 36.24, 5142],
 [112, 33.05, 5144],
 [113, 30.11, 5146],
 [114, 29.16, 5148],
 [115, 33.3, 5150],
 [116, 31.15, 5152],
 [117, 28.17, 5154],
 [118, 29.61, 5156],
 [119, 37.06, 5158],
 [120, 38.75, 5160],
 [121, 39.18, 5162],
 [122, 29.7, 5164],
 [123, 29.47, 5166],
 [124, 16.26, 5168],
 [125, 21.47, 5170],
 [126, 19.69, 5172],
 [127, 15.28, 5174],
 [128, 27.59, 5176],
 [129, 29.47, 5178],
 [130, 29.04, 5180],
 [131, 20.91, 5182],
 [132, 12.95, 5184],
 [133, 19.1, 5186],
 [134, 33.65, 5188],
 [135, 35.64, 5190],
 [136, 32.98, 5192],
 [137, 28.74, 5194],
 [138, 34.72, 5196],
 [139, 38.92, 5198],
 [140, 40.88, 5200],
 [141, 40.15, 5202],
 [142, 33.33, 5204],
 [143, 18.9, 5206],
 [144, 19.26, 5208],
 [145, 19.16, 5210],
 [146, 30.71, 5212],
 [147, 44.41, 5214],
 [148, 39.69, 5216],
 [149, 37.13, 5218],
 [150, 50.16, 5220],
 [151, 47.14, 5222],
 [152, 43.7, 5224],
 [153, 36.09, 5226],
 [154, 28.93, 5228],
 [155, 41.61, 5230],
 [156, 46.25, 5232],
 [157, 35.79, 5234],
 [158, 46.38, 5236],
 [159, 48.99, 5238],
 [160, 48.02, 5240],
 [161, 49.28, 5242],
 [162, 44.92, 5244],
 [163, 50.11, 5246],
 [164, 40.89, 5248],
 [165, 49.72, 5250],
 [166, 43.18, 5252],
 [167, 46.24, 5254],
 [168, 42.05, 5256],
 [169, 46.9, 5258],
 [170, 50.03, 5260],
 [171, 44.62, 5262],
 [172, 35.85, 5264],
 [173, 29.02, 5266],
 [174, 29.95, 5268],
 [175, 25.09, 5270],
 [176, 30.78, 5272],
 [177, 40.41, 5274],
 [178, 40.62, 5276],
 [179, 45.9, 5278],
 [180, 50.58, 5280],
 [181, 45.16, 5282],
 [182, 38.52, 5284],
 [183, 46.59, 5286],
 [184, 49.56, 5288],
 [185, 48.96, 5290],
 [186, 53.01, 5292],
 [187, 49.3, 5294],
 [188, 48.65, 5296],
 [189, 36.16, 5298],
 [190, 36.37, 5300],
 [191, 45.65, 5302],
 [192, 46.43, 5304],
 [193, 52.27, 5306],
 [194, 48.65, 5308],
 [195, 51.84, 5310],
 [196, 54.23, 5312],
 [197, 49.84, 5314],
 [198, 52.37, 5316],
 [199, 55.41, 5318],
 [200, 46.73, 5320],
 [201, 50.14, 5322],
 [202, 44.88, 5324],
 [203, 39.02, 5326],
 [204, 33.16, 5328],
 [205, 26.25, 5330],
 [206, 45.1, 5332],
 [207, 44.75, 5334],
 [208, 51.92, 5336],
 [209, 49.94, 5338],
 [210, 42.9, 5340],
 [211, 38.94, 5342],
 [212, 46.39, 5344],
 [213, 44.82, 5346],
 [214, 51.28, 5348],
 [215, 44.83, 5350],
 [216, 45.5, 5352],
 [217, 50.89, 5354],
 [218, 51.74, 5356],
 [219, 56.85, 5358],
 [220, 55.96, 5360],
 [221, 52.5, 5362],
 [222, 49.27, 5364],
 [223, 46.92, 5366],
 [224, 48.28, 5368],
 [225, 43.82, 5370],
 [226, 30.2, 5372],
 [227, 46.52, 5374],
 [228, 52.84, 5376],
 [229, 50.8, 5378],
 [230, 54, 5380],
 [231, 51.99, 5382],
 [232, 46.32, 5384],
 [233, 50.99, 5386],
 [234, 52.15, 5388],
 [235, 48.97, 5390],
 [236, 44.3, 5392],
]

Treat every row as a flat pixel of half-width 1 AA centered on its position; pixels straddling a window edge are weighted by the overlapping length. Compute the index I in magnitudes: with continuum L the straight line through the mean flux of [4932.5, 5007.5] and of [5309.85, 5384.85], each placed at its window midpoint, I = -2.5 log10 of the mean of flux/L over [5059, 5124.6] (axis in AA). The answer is 0.24 mag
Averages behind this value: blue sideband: 40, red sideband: 47.3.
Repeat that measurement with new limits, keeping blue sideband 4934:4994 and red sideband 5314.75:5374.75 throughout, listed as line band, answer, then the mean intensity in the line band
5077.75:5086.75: 0.32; 31.4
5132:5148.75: 0.31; 32.3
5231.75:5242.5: -0.02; 45.6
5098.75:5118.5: 0.27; 33.3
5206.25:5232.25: 0.21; 36.5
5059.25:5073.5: 0.18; 35.4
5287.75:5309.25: -0.03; 46.8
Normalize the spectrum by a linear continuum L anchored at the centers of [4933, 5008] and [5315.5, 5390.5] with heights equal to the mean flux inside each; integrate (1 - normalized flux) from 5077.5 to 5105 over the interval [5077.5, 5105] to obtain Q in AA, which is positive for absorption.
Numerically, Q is 5.8 AA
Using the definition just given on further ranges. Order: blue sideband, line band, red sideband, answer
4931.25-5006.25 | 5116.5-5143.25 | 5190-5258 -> 4.9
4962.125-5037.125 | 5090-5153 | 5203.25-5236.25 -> 7.3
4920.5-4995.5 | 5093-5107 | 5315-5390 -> 3.0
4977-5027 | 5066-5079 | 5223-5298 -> 1.6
